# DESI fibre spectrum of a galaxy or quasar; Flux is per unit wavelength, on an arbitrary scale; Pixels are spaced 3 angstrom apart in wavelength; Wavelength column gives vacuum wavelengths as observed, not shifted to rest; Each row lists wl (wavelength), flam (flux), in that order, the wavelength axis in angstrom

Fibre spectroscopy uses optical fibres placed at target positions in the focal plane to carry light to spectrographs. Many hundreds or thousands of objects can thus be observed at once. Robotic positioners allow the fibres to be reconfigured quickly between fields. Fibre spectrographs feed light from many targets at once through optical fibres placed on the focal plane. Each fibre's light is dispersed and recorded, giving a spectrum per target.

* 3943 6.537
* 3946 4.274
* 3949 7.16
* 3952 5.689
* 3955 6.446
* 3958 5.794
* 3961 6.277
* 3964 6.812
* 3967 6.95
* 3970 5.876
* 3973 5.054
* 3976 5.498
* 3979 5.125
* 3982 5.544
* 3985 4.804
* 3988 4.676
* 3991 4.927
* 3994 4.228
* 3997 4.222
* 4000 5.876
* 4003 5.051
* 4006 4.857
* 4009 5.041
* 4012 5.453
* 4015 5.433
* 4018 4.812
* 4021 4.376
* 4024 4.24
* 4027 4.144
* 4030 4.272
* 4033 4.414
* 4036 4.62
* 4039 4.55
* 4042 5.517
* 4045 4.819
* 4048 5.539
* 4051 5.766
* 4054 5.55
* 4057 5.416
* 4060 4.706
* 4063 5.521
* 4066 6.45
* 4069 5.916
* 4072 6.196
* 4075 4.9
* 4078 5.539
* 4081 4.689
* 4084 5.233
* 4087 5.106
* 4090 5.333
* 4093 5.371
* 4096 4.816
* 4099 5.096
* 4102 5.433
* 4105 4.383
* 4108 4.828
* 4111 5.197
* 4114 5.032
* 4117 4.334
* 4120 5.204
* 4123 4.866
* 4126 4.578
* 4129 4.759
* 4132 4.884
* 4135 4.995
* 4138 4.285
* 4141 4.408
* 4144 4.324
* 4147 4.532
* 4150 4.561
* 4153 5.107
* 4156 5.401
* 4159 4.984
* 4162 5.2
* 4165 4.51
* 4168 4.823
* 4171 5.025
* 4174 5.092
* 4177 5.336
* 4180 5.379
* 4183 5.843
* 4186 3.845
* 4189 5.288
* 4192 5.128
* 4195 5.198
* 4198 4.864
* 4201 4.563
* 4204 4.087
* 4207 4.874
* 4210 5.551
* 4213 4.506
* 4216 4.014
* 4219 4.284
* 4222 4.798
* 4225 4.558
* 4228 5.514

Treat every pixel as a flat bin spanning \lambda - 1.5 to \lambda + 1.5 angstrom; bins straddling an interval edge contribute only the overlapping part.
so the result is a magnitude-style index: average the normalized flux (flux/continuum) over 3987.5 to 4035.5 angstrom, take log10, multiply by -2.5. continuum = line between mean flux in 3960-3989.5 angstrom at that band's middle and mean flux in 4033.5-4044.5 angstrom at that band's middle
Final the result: 0.10 mag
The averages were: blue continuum 5.65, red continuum 4.84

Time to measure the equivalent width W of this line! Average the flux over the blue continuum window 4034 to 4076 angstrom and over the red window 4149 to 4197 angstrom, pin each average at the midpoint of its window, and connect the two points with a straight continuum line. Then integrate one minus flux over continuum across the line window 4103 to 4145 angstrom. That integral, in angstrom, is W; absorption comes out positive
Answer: 3.7 angstrom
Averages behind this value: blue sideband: 5.38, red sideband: 5.05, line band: 4.73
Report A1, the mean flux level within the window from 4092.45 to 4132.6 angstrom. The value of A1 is 4.9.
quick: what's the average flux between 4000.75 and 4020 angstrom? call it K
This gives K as 5.12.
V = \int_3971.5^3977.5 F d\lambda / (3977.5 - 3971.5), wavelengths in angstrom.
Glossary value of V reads 5.28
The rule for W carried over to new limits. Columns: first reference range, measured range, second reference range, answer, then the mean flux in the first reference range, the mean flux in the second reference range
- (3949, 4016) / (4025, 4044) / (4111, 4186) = 2.5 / 5.48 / 4.88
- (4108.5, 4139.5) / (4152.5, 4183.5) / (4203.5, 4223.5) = -2.8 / 4.81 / 4.61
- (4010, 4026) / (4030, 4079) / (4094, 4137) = -4.5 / 4.85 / 4.88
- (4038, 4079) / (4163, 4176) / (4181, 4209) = 0.2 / 5.47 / 4.88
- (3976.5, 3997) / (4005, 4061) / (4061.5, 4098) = 2.4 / 4.87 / 5.42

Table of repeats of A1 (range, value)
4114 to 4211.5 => 4.87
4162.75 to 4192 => 5.03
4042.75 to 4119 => 5.25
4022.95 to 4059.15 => 4.91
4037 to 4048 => 5.03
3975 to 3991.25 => 5.1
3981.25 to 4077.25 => 5.06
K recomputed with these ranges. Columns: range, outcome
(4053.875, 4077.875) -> 5.58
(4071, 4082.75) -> 5.29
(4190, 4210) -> 4.86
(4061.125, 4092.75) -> 5.47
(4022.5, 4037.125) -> 4.33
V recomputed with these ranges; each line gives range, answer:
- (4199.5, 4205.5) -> 4.33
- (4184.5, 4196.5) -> 4.86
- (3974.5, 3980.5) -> 5.31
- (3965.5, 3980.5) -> 5.7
